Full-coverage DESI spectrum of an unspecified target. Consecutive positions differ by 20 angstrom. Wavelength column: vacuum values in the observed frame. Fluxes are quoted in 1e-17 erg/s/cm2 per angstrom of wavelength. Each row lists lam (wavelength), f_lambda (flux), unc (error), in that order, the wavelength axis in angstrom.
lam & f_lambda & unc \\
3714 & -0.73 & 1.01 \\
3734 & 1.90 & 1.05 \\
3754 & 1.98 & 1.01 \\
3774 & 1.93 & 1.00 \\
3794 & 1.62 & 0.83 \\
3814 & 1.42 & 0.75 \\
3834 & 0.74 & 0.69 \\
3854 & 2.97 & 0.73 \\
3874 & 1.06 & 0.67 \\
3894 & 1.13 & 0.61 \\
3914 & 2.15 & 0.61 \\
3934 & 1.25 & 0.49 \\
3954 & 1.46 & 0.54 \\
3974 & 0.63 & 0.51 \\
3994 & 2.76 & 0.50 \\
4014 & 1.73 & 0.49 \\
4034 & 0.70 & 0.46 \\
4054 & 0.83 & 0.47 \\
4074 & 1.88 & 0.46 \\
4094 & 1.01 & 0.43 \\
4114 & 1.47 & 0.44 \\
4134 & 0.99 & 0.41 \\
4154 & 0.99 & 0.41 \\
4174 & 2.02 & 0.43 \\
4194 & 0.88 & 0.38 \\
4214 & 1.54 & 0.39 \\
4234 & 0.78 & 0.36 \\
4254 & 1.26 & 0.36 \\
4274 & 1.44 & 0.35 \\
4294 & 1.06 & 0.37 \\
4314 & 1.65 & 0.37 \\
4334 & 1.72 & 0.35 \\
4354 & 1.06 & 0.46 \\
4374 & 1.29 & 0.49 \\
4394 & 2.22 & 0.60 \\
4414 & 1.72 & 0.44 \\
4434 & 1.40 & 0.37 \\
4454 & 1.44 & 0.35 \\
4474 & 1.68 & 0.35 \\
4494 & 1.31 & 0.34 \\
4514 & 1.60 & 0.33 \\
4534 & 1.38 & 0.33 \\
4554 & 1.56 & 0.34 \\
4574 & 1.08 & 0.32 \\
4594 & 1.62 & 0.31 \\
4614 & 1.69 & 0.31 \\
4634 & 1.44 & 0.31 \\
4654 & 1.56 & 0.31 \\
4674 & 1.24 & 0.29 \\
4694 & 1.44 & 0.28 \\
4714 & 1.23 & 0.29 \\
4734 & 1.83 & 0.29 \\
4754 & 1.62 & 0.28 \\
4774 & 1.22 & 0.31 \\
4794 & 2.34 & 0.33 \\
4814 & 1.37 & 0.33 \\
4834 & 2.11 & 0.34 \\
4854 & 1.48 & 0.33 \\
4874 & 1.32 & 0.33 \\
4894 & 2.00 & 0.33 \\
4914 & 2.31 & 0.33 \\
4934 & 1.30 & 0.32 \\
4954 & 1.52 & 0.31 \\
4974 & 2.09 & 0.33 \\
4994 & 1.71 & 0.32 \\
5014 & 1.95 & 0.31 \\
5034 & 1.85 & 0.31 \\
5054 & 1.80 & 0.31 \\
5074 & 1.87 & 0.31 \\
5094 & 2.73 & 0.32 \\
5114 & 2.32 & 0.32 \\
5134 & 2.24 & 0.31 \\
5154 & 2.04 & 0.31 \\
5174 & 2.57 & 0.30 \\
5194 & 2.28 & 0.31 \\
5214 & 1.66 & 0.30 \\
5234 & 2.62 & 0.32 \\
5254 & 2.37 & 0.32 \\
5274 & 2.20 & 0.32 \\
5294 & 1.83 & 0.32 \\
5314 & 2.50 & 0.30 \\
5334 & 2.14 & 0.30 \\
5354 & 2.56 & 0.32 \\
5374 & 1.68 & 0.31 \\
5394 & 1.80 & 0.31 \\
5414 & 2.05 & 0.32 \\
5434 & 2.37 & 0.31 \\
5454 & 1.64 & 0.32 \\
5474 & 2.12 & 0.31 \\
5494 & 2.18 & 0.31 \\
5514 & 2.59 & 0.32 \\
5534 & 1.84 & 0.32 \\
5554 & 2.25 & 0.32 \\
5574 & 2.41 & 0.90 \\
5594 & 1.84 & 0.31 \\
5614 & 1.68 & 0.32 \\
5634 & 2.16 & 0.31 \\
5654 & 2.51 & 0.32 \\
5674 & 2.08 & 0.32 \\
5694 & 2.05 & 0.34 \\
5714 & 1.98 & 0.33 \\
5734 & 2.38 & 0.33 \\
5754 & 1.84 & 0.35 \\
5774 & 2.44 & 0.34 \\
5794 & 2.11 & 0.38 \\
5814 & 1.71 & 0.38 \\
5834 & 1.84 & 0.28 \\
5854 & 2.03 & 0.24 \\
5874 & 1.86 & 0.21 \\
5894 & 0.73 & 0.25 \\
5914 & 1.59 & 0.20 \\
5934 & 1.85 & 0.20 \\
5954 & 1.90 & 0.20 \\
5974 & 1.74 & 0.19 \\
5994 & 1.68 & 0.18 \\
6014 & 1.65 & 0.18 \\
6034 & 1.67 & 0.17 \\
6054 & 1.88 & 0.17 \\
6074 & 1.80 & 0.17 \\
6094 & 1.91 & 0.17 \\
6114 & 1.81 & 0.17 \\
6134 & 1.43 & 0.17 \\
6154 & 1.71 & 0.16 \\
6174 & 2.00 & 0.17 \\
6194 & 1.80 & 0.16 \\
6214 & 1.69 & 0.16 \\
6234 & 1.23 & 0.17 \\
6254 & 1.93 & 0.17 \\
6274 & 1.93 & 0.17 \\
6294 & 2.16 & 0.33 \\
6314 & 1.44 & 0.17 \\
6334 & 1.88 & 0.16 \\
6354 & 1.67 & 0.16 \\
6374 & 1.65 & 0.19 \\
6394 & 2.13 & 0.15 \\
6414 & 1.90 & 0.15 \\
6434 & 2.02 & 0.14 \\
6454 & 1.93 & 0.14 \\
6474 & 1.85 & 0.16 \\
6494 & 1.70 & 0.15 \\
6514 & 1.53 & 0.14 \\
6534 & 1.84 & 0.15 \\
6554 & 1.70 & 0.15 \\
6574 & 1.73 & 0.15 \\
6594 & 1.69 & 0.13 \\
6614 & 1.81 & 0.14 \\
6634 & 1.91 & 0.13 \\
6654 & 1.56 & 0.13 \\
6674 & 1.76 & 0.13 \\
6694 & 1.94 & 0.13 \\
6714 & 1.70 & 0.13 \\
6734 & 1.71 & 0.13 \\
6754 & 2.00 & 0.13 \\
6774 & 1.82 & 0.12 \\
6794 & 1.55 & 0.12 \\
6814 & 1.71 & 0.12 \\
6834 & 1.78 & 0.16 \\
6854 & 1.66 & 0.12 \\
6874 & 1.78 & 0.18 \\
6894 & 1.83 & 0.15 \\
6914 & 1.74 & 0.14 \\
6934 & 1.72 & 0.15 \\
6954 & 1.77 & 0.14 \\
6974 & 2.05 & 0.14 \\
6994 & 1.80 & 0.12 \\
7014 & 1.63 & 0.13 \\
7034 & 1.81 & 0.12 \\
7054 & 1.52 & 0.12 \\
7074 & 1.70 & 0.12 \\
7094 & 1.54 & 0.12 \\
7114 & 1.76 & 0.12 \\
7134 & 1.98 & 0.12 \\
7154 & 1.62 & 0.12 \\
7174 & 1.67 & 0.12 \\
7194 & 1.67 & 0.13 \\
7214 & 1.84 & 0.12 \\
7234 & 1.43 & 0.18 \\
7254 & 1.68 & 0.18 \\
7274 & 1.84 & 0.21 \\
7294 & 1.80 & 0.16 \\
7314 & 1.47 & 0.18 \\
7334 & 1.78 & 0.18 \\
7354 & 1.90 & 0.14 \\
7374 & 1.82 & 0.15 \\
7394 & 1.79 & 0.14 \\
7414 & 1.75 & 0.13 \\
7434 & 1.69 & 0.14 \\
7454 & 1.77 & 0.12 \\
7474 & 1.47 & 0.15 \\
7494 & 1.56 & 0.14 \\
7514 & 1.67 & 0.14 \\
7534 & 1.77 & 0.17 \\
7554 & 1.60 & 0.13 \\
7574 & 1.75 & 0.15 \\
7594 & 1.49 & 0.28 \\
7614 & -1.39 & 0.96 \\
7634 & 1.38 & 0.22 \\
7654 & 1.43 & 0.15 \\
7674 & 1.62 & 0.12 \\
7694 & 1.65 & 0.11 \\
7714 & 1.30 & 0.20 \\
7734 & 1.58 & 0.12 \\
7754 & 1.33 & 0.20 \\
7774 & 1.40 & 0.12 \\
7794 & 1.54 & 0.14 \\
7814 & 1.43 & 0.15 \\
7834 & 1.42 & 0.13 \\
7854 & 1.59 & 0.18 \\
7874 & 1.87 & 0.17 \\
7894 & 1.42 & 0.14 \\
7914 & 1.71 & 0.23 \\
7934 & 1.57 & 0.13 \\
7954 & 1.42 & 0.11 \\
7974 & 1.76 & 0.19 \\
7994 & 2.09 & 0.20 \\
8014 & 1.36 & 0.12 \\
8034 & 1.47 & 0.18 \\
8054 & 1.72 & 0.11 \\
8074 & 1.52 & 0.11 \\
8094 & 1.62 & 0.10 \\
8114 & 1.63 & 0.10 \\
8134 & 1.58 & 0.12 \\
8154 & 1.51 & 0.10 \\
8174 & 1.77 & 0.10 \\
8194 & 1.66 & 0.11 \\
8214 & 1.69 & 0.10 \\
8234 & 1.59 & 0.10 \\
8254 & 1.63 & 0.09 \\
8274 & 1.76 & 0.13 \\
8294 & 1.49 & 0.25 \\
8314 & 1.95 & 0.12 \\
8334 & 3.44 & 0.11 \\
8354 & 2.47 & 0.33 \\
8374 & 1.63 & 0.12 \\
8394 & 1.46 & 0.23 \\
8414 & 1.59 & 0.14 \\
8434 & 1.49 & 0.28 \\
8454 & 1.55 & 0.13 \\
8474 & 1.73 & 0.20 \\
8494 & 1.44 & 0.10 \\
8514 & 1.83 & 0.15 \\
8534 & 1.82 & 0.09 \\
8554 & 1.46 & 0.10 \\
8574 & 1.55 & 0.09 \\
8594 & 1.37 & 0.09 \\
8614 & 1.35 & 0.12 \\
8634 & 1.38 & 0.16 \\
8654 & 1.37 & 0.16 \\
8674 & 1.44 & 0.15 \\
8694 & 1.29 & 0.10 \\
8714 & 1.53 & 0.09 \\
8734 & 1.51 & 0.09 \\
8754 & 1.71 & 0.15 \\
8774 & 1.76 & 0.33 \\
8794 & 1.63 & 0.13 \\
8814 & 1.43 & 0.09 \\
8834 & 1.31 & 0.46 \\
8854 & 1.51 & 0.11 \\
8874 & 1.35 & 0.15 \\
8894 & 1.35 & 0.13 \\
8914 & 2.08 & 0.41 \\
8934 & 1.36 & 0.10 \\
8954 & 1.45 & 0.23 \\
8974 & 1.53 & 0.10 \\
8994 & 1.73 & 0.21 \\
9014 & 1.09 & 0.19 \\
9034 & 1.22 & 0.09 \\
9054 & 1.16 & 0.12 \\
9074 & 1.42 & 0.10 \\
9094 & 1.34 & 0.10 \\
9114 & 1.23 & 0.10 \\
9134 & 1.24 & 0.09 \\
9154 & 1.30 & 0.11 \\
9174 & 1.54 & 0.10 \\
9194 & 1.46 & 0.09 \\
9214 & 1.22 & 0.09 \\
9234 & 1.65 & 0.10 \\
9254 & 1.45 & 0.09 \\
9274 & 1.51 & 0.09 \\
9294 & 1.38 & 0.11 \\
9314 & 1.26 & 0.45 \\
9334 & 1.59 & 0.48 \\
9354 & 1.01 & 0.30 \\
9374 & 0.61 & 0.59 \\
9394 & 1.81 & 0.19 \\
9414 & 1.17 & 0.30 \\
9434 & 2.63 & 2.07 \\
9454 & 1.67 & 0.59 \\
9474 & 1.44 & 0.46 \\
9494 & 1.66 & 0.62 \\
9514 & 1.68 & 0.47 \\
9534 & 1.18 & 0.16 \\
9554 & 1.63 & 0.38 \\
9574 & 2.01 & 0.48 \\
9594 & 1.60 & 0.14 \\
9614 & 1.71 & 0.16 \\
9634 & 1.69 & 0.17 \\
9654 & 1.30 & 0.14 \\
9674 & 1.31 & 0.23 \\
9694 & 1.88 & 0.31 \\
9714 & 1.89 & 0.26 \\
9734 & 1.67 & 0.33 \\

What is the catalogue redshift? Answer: 0.27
